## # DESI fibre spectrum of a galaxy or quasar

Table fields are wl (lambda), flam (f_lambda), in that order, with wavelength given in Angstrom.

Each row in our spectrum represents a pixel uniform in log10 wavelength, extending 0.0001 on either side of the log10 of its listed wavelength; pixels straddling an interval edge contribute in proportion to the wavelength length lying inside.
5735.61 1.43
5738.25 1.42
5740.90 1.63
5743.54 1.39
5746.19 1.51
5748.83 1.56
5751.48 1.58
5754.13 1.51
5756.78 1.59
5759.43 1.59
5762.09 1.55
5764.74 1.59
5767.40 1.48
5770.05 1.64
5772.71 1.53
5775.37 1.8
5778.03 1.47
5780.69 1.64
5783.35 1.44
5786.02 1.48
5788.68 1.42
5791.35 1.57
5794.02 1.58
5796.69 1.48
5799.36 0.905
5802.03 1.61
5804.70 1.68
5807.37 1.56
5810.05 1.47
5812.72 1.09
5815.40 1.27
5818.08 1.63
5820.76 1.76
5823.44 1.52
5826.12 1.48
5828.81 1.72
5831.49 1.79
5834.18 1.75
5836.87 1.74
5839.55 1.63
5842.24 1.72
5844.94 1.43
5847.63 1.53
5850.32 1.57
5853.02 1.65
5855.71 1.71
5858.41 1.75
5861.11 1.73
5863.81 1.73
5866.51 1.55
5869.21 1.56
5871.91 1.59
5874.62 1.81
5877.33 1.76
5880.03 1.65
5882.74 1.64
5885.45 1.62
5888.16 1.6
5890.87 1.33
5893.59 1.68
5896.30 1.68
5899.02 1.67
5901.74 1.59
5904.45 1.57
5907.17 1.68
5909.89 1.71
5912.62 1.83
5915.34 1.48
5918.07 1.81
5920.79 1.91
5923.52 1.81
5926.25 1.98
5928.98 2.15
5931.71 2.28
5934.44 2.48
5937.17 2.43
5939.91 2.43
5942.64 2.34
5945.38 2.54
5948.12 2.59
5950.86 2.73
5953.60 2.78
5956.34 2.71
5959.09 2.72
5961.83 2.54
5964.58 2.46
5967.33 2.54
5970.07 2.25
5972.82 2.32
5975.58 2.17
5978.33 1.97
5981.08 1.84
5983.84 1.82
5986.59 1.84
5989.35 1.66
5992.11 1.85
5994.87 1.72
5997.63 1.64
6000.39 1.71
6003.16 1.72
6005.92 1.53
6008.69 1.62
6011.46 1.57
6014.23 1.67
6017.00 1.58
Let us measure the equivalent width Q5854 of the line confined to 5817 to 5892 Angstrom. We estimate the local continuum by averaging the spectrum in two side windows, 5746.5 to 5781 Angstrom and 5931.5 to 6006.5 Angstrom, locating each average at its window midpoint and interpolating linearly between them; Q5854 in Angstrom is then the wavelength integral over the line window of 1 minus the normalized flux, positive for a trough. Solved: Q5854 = 8.47 Angstrom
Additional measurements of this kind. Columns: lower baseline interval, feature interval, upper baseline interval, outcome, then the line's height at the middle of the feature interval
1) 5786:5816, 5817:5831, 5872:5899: -1.38 Angstrom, 1.49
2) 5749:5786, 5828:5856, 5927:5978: 3.89 Angstrom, 1.92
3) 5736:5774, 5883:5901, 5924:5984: 4.36 Angstrom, 2.11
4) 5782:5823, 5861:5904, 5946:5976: 7.93 Angstrom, 2.01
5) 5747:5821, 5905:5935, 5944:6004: 1.58 Angstrom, 2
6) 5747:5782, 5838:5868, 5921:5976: 5.16 Angstrom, 1.98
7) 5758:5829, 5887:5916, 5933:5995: 5.62 Angstrom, 2.01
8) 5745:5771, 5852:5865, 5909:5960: 1.58 Angstrom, 1.95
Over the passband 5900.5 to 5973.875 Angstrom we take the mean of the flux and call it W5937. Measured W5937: 2.21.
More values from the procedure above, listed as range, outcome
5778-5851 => 1.53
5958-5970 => 2.53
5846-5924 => 1.66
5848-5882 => 1.67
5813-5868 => 1.62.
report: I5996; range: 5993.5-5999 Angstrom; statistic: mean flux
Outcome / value 1.68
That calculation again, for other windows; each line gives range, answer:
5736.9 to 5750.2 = 1.5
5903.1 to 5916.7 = 1.65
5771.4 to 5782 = 1.61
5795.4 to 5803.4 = 1.33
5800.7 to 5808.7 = 1.62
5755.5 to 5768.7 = 1.56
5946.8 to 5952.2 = 2.66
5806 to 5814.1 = 1.37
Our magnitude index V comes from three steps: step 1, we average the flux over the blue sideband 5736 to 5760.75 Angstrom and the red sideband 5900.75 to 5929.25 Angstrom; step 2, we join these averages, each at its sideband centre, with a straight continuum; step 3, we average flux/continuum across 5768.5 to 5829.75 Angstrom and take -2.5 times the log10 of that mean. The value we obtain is 0.062 mag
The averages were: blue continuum 1.53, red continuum 1.76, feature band 1.51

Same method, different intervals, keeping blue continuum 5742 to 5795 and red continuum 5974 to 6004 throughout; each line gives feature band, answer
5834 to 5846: -0.01 mag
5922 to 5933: -0.18 mag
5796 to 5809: 0.10 mag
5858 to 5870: 0.00 mag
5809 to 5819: 0.19 mag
